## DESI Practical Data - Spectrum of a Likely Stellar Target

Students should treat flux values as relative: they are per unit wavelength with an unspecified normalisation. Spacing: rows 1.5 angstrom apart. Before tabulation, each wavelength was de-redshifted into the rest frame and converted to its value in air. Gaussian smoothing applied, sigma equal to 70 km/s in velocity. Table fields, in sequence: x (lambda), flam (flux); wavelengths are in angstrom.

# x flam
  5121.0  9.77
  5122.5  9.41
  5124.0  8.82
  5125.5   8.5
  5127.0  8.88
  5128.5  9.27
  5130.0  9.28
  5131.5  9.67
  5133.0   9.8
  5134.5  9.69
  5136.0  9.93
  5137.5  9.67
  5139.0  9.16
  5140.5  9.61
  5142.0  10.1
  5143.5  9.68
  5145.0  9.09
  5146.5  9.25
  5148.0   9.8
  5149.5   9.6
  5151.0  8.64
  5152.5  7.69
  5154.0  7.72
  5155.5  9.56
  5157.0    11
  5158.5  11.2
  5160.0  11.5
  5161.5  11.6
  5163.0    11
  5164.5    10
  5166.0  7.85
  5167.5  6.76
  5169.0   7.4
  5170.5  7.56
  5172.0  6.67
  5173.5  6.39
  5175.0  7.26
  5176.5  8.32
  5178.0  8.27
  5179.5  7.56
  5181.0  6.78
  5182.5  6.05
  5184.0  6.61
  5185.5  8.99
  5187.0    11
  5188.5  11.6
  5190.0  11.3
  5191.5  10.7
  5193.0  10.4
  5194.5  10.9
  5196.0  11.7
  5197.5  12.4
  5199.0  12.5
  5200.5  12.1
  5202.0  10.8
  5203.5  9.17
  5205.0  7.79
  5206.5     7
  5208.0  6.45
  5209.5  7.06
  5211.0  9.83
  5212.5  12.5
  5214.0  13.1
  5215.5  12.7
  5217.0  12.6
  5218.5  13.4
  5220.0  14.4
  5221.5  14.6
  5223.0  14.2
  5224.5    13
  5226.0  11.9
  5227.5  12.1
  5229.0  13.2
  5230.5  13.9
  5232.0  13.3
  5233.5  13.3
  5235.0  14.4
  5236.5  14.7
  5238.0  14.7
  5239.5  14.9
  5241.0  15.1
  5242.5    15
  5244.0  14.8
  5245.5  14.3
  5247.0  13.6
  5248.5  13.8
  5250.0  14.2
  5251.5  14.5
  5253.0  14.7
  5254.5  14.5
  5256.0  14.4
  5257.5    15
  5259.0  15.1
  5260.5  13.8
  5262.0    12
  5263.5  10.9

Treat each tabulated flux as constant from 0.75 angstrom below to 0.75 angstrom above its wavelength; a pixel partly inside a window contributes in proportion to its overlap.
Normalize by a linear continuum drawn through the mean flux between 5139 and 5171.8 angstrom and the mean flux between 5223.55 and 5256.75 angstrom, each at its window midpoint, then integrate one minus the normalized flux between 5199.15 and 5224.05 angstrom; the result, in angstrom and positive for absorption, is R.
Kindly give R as 2.6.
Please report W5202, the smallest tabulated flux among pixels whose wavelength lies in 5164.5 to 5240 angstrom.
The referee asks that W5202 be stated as 6.05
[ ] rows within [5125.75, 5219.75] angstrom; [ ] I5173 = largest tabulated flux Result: 13.4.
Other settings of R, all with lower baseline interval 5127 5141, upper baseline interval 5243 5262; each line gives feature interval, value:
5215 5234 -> -0.16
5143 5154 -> 1.20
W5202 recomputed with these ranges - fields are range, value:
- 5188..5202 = 10.4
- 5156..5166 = 7.85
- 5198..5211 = 6.45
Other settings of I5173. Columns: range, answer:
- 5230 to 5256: 15.1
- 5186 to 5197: 11.7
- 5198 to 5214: 13.1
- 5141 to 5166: 11.6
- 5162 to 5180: 11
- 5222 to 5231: 14.2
